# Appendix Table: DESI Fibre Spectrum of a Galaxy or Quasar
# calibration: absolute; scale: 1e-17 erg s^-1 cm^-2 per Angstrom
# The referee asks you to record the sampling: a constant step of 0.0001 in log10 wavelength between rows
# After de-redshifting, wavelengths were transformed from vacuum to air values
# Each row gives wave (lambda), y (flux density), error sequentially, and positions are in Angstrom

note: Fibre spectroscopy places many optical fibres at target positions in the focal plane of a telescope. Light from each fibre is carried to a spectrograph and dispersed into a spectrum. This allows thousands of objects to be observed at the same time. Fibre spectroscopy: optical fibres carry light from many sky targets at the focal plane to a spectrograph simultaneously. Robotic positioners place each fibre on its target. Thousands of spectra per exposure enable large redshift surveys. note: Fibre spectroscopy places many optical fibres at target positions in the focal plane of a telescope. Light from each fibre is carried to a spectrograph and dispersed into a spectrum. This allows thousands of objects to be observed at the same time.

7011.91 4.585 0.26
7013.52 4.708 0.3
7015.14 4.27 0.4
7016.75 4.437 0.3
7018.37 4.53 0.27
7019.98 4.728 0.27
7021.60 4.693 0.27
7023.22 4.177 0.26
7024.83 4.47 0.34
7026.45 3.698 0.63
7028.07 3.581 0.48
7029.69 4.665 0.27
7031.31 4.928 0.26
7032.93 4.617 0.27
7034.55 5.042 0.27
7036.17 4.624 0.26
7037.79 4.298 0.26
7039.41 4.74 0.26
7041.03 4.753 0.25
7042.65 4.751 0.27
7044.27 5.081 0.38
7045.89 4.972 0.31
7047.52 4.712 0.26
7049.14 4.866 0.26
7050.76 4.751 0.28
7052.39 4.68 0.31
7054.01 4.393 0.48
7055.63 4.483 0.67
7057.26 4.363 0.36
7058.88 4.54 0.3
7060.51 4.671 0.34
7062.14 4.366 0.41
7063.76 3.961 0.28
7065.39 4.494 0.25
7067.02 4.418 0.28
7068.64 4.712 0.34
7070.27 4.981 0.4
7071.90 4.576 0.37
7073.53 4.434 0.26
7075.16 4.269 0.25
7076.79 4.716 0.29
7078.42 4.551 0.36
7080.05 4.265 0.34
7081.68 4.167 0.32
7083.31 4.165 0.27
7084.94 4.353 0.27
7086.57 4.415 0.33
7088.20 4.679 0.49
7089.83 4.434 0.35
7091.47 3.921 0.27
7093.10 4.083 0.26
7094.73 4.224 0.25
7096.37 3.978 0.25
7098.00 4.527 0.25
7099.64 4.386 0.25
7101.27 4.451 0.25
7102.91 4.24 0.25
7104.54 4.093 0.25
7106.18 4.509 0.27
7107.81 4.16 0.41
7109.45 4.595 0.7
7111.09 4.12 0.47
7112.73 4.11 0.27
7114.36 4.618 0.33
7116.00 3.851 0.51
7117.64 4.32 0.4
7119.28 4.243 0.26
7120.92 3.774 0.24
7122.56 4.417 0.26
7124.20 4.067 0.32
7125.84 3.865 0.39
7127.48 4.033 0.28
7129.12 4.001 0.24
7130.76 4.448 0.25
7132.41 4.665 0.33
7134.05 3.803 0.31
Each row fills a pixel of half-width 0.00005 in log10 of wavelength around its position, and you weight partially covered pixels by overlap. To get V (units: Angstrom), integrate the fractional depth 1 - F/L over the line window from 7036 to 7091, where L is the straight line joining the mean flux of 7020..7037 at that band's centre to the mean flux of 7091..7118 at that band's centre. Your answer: -2.3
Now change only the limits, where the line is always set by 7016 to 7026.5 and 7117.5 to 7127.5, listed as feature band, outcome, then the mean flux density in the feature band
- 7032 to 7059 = -2.07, 4.69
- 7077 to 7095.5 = -0.40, 4.31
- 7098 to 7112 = -0.59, 4.33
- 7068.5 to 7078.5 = -0.80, 4.6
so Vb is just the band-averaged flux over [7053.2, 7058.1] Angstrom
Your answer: 4.42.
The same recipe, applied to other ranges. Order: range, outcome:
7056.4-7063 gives 4.48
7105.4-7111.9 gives 4.35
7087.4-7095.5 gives 4.27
